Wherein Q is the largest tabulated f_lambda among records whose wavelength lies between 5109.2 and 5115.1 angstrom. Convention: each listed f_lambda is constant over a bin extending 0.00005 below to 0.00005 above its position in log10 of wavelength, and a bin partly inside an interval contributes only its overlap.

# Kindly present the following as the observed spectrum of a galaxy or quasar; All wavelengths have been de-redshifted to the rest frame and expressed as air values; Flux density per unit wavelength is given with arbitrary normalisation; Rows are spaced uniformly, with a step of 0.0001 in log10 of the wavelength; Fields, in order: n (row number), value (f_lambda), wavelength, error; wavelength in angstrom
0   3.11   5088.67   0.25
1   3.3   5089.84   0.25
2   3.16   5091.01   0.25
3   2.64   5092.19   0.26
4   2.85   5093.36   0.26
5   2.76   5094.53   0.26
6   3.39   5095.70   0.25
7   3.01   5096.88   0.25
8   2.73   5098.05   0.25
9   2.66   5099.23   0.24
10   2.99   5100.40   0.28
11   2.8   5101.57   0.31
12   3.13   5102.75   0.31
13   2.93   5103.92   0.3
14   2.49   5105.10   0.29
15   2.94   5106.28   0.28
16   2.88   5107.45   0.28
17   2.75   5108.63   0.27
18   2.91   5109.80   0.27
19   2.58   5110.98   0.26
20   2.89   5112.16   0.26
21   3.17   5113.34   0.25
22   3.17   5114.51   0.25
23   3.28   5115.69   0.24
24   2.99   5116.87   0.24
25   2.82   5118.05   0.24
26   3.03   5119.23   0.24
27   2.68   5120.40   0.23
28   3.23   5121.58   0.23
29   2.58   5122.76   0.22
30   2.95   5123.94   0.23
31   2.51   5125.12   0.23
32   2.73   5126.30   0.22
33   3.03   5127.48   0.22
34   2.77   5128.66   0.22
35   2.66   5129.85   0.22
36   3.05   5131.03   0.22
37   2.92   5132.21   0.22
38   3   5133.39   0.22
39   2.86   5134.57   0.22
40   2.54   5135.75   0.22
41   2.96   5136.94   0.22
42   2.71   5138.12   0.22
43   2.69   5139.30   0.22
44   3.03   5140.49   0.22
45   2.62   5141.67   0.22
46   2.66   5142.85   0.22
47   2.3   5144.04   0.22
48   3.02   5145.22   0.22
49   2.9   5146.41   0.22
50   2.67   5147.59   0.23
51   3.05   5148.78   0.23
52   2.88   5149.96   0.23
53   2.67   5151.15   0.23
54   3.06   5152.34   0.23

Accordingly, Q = 3.17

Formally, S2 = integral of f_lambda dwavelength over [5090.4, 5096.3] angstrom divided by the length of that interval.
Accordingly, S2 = 2.96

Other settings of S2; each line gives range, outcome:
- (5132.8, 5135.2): 2.93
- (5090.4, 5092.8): 2.9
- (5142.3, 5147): 2.72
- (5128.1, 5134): 2.88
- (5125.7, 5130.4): 2.79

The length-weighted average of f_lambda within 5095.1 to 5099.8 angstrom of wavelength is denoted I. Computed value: 2.94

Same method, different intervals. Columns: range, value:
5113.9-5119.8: 3.06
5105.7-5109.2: 2.86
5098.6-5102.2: 2.82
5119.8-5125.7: 2.79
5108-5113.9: 2.86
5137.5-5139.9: 2.7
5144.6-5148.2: 2.86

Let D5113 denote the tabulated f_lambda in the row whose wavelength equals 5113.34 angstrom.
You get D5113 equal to 3.17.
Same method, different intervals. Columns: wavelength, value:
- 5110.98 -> 2.58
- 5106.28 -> 2.94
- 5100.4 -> 2.99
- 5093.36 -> 2.85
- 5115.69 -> 3.28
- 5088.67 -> 3.11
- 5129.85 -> 2.66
